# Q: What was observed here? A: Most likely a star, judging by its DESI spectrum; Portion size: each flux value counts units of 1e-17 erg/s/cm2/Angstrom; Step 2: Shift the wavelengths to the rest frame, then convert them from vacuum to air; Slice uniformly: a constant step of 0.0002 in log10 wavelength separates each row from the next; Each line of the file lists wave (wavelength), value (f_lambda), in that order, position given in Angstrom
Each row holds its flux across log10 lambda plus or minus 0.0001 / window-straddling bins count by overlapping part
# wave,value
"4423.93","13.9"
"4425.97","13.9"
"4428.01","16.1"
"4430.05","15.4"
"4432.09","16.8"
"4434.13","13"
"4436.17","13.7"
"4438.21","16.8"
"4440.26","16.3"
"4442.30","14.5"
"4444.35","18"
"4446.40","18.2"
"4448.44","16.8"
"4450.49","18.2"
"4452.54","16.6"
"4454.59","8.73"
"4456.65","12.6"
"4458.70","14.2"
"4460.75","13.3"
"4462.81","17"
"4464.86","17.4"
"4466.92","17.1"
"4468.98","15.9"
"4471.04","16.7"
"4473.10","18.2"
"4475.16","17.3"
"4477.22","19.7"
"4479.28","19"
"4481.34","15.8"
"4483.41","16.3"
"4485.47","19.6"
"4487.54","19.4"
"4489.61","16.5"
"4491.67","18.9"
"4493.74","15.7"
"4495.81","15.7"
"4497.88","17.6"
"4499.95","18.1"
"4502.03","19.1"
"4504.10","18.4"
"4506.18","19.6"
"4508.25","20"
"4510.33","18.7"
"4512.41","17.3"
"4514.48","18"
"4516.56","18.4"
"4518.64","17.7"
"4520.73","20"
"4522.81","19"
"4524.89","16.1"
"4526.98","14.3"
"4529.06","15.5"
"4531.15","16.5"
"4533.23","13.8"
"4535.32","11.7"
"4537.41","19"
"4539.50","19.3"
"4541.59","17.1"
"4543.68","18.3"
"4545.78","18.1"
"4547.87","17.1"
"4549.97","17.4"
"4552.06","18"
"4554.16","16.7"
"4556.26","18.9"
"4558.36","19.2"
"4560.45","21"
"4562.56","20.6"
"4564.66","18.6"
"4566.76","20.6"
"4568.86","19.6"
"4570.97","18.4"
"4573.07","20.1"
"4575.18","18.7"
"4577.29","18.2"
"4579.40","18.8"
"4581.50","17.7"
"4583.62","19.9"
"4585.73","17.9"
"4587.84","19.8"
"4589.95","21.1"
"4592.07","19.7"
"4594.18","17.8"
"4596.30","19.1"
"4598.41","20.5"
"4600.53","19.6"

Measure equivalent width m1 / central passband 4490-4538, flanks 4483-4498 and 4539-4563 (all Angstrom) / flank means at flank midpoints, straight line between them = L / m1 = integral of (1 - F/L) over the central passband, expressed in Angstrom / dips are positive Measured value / 1.4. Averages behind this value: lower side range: 17.5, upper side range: 18.4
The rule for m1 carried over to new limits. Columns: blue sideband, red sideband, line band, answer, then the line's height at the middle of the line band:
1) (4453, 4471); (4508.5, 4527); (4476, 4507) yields -2.8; 16.5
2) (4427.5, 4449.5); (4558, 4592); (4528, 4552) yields 2.3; 18.5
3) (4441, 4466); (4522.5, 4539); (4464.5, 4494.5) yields -3.9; 15.6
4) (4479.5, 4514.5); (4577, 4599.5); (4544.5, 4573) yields -0.1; 18.8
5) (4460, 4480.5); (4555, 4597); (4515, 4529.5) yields 0.7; 18.2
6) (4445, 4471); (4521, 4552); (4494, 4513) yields -2.2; 16.3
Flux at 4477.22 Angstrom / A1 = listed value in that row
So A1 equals 19.7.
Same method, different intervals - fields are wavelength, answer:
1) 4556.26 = 18.9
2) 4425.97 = 13.9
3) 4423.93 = 13.9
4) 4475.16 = 17.3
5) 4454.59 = 8.73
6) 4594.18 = 17.8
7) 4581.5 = 17.7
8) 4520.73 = 20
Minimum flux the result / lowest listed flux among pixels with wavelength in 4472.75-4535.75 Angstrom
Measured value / 11.7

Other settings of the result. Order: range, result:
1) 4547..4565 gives 16.7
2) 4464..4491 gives 15.8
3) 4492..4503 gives 15.7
